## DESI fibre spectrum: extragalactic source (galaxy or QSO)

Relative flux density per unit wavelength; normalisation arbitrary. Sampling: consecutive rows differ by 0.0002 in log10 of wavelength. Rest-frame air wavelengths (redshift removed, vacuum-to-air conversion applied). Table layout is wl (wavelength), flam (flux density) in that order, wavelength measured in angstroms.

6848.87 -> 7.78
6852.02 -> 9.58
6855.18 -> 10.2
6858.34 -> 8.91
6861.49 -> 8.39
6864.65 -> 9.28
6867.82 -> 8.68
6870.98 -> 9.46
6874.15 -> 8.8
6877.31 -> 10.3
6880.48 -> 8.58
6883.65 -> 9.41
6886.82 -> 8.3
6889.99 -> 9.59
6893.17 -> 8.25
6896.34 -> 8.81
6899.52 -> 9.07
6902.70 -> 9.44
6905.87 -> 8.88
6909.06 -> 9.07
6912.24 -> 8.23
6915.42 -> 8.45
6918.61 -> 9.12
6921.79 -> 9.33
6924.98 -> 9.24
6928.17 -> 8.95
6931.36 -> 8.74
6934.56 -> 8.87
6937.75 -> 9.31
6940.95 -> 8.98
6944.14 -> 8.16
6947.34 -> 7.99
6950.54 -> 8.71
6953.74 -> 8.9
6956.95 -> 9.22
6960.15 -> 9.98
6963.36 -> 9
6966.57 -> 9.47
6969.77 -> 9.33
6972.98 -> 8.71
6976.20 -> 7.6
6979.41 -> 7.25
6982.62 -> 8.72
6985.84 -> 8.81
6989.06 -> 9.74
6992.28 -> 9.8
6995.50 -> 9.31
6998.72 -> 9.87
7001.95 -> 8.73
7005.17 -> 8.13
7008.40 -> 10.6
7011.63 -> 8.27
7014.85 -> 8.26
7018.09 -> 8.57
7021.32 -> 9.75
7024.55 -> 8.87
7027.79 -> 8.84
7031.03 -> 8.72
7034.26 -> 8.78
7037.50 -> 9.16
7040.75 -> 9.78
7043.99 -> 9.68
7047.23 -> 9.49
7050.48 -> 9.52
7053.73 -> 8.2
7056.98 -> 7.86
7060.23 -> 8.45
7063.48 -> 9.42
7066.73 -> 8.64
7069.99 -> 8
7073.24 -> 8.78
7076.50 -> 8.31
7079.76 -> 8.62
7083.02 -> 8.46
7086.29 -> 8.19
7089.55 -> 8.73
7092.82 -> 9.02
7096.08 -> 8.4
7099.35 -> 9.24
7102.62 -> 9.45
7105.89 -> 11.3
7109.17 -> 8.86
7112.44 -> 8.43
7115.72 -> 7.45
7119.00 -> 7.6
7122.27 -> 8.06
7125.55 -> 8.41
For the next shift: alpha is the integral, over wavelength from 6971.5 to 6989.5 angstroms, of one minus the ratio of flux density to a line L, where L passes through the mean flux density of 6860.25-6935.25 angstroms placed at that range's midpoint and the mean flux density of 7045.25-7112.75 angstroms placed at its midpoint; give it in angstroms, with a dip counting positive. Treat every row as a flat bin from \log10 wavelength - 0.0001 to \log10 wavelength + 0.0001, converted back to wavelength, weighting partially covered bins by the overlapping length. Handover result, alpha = 1.1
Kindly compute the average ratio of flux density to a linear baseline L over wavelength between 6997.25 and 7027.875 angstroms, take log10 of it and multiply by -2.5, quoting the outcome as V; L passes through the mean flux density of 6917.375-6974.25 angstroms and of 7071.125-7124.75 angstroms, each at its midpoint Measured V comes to -0.02 mag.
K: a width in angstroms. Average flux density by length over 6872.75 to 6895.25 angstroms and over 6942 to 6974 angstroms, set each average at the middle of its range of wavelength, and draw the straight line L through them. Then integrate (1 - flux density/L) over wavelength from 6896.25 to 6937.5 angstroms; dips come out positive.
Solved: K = 0.2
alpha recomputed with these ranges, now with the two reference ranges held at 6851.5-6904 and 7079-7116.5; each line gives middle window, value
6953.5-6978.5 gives 0.1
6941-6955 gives 0.8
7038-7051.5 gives -1.0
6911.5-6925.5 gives 0.3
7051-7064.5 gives 0.6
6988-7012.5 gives -0.9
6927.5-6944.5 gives 0.3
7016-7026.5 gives -0.1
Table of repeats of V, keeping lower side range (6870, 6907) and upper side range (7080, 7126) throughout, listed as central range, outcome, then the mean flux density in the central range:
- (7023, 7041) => -0.02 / 8.96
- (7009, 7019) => 0.03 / 8.58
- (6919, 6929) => -0.02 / 9.19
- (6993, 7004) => -0.05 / 9.3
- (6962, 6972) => -0.04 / 9.24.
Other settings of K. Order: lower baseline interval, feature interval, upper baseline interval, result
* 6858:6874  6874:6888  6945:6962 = -0.31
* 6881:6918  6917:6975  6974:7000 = -0.81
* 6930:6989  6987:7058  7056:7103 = -3.19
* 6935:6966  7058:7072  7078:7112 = 0.61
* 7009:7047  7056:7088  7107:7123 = 0.45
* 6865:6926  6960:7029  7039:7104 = -0.53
